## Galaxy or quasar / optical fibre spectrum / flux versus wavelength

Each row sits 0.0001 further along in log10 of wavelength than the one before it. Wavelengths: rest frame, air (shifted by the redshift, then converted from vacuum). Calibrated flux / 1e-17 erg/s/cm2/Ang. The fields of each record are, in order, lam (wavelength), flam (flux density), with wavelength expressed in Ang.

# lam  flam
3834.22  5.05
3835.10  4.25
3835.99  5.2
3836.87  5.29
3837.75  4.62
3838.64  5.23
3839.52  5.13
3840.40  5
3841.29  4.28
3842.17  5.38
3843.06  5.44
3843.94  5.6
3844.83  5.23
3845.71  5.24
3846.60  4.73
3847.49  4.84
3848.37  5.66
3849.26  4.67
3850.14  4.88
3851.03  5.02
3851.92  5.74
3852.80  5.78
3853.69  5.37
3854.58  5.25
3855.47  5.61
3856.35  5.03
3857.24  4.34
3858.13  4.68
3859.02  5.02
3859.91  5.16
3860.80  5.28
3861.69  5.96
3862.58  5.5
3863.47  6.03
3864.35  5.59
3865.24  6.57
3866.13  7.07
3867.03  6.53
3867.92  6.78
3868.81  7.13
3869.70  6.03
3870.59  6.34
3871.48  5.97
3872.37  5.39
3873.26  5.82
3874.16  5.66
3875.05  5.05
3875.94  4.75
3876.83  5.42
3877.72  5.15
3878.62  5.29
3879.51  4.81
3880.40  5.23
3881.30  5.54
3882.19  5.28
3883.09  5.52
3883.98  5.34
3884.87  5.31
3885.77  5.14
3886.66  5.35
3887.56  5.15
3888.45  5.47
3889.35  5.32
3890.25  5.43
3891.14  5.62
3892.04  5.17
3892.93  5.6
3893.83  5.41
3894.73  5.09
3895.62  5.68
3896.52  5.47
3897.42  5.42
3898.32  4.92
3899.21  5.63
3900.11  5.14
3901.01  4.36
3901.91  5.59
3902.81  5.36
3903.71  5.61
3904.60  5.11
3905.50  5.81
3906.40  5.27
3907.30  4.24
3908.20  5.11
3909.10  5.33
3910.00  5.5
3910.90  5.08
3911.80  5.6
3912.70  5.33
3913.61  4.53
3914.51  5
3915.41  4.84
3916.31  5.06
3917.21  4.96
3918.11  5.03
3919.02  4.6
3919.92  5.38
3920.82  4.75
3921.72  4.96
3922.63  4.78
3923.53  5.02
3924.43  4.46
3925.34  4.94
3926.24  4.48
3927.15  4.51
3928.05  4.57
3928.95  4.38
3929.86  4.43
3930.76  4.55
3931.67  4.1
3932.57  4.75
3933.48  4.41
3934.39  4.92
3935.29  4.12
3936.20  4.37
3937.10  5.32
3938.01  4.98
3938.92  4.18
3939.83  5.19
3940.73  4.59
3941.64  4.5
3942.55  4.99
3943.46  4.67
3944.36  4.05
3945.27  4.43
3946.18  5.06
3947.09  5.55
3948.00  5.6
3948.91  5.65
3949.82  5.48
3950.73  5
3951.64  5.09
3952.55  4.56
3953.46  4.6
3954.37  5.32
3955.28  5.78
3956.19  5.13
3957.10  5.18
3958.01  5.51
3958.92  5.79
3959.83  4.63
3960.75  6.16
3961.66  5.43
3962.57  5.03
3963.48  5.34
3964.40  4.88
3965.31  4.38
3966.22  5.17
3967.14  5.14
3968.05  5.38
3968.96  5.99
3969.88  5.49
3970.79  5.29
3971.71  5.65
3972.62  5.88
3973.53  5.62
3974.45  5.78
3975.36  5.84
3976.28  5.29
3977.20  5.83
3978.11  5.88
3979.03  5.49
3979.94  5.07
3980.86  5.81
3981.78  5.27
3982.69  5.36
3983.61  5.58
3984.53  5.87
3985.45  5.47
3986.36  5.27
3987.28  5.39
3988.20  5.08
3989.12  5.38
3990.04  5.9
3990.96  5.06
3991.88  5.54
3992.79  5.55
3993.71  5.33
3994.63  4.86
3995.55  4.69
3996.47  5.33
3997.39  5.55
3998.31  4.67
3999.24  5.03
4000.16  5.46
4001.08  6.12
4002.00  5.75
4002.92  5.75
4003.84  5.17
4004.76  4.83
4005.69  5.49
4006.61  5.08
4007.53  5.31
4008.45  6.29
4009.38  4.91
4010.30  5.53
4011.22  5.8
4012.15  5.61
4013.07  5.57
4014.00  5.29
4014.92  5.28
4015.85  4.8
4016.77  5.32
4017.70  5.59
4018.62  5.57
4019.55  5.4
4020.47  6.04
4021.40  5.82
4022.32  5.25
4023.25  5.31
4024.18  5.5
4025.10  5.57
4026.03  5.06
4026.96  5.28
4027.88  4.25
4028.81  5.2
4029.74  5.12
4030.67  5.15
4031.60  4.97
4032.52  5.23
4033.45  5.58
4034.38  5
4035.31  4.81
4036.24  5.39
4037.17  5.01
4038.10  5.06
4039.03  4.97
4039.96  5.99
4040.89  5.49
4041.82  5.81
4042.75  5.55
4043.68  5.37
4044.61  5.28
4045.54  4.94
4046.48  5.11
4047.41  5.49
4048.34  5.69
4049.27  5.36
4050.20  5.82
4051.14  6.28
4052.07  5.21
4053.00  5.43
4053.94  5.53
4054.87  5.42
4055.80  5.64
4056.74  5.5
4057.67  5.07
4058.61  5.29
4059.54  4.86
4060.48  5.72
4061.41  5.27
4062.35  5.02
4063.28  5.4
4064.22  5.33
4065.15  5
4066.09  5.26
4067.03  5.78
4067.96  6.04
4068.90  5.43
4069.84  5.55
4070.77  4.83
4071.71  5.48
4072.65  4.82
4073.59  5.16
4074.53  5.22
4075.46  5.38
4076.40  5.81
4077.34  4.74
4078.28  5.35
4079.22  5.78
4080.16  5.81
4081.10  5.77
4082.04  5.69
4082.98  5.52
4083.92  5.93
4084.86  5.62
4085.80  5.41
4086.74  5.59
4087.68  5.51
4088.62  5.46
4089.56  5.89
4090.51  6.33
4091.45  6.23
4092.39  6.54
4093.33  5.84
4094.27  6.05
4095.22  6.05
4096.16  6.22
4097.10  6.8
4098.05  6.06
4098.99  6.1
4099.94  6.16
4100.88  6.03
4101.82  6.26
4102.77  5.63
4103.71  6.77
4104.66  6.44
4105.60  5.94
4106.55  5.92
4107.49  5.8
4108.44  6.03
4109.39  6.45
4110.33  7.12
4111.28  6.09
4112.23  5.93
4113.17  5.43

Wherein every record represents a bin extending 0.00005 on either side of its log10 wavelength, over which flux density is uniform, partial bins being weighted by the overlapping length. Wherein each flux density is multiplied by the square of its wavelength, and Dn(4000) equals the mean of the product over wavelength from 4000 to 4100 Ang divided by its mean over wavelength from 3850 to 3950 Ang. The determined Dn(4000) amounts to 1.14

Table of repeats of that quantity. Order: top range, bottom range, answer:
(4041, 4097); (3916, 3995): 1.15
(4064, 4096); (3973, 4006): 1.08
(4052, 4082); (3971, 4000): 1.03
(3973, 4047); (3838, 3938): 1.09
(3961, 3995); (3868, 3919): 1.06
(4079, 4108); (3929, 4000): 1.23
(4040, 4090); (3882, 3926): 1.14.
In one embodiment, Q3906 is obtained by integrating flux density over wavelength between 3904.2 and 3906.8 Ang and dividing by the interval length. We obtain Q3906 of 5.4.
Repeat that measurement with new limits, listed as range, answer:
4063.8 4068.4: 5.49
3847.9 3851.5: 5.06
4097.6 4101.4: 6.1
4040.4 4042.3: 5.66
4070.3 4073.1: 5.05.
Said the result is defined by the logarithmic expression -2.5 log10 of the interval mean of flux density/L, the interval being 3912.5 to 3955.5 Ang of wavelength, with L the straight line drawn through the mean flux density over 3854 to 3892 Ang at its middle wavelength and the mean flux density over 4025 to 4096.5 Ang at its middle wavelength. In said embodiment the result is 0.15 mag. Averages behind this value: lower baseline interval 5.54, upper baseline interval 5.45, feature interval 4.82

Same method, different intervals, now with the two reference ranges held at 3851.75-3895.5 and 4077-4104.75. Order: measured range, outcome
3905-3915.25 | 0.090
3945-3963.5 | 0.083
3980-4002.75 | 0.069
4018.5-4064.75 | 0.094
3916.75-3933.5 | 0.196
